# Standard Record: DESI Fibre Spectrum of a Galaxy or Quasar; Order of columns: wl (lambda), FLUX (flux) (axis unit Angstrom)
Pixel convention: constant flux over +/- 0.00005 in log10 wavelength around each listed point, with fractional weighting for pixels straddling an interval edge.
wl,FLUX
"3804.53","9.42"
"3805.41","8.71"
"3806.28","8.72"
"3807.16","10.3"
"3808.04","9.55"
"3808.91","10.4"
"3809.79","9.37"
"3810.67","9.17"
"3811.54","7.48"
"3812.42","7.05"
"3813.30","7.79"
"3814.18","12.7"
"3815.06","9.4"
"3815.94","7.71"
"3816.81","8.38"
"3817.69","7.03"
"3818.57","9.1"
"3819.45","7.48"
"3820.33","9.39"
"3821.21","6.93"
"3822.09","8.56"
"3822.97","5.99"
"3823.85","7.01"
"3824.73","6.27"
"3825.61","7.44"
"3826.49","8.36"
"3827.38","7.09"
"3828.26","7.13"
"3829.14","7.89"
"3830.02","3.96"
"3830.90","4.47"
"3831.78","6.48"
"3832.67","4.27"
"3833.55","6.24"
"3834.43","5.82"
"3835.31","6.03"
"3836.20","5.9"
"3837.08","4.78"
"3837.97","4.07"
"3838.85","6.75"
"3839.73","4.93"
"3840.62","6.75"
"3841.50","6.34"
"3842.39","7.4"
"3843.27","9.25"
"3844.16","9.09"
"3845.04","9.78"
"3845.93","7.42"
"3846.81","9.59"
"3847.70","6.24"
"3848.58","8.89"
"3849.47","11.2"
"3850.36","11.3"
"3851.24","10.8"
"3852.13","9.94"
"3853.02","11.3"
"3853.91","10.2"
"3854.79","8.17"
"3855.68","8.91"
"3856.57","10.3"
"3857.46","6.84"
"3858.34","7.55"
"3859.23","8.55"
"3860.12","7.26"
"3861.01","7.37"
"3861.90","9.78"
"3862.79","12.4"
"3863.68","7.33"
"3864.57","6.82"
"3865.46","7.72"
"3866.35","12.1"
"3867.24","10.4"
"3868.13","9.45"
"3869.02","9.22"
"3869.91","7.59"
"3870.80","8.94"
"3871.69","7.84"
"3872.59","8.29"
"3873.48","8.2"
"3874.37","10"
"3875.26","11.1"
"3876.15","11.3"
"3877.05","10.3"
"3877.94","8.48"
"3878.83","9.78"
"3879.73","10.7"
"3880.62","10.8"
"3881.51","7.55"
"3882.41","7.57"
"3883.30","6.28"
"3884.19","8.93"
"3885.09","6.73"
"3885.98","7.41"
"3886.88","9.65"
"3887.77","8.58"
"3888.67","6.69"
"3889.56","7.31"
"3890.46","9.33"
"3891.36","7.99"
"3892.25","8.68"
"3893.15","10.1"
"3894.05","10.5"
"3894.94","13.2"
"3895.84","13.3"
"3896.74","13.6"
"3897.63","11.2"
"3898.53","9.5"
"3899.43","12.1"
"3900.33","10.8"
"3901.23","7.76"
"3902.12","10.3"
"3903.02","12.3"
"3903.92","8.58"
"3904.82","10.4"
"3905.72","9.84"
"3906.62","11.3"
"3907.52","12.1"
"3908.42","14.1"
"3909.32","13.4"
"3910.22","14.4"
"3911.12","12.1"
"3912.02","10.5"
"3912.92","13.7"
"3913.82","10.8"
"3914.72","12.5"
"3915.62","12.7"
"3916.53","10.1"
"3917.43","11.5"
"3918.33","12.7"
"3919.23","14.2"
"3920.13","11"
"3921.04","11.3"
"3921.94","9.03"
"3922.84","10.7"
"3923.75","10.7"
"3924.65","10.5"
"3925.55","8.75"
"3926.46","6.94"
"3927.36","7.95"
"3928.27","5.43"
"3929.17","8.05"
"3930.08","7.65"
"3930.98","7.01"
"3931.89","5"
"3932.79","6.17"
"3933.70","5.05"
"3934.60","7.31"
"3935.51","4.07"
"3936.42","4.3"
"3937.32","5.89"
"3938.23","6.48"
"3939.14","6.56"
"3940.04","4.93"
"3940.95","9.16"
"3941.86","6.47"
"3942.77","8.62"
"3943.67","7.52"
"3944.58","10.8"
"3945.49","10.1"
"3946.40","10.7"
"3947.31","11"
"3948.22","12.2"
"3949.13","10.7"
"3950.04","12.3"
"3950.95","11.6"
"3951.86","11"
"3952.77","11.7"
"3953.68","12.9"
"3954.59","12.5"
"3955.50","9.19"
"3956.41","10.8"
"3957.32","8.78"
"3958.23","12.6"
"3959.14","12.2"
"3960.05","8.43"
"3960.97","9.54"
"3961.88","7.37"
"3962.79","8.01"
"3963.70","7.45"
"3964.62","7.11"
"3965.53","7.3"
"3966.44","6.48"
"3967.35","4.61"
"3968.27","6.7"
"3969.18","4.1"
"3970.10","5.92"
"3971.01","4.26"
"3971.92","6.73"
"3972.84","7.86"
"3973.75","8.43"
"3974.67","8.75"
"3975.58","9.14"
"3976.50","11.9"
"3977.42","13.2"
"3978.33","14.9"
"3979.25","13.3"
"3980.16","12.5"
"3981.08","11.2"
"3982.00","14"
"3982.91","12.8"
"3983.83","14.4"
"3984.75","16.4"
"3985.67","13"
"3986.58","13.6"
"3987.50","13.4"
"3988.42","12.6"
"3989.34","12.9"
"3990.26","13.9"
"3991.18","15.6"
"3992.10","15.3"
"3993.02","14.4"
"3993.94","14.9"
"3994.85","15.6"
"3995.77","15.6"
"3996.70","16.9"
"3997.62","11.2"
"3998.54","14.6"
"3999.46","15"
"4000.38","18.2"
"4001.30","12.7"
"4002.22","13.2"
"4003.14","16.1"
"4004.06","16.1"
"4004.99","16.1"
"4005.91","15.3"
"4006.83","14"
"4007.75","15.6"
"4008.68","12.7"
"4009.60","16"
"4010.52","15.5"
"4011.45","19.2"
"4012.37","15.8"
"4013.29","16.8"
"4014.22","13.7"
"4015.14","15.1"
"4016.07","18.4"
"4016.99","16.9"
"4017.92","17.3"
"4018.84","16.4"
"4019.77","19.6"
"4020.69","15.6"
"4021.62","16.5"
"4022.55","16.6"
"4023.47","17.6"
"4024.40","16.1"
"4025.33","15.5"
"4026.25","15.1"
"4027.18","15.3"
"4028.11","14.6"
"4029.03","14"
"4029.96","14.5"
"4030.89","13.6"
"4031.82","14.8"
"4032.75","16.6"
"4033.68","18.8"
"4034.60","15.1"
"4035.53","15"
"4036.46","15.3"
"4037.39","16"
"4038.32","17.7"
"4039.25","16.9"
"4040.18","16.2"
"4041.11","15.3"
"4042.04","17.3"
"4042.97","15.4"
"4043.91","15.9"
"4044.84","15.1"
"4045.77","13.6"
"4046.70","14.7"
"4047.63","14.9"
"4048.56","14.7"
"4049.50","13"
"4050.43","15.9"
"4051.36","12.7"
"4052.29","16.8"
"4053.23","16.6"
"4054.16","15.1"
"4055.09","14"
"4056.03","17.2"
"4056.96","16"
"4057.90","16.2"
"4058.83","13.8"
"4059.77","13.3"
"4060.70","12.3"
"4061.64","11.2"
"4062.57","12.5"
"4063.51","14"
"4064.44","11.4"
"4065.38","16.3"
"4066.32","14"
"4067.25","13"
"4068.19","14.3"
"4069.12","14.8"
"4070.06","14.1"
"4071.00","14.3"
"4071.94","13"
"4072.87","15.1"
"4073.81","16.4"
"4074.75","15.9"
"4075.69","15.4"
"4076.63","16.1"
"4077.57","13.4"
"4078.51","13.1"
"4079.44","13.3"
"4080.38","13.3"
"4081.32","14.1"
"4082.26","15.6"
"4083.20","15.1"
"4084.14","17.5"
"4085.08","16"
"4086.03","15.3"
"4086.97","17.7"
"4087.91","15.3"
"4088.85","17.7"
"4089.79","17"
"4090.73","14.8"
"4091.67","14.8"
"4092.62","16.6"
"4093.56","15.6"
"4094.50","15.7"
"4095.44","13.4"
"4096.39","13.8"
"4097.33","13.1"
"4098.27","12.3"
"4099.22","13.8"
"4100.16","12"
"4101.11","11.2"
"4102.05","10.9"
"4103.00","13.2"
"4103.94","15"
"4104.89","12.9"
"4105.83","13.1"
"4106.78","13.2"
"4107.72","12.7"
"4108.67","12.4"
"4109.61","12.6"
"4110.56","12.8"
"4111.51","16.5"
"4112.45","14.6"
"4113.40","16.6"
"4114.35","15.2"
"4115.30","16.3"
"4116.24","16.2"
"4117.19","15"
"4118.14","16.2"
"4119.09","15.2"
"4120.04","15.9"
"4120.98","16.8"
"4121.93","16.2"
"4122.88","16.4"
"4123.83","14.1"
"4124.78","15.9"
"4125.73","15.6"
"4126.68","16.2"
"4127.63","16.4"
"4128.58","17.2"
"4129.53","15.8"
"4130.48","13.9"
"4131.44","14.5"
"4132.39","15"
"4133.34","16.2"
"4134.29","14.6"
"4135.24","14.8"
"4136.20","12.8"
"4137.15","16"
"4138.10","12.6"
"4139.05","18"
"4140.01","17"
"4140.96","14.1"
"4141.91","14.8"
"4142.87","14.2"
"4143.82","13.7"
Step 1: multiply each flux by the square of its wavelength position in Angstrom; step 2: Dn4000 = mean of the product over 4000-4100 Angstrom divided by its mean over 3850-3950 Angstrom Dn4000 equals 1.74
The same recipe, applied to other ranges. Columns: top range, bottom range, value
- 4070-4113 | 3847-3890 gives 1.80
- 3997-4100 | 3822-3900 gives 1.96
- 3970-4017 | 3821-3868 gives 1.89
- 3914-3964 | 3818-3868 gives 1.24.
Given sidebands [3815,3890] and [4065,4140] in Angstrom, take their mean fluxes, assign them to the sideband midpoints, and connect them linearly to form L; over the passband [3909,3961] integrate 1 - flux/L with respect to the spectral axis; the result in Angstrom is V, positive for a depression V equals 3.3 Angstrom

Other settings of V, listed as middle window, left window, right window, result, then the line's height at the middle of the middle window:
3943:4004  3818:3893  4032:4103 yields 2.69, 11.9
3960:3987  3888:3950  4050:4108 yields 4.02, 11.3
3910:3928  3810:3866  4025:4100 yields -1.08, 10.4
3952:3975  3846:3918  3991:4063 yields 8.00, 13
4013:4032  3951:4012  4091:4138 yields -4.56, 12.8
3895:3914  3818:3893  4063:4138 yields -4.22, 9.47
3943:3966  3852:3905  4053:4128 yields 2.25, 11.2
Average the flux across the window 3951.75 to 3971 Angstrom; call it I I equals 8.65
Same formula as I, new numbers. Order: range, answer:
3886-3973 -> 9.4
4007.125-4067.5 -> 15.4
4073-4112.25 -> 14.4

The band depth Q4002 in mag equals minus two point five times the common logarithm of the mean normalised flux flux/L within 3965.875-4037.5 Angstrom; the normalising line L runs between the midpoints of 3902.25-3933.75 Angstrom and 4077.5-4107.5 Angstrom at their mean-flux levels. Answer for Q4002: -0.13 mag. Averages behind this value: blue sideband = 10.3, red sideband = 14.4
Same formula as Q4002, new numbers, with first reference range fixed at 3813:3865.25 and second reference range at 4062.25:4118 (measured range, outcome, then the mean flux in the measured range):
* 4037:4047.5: -0.197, 15.8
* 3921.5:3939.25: 0.381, 7.18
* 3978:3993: -0.175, 13.7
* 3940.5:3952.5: 0.051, 10.2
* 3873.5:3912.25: -0.097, 10.1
